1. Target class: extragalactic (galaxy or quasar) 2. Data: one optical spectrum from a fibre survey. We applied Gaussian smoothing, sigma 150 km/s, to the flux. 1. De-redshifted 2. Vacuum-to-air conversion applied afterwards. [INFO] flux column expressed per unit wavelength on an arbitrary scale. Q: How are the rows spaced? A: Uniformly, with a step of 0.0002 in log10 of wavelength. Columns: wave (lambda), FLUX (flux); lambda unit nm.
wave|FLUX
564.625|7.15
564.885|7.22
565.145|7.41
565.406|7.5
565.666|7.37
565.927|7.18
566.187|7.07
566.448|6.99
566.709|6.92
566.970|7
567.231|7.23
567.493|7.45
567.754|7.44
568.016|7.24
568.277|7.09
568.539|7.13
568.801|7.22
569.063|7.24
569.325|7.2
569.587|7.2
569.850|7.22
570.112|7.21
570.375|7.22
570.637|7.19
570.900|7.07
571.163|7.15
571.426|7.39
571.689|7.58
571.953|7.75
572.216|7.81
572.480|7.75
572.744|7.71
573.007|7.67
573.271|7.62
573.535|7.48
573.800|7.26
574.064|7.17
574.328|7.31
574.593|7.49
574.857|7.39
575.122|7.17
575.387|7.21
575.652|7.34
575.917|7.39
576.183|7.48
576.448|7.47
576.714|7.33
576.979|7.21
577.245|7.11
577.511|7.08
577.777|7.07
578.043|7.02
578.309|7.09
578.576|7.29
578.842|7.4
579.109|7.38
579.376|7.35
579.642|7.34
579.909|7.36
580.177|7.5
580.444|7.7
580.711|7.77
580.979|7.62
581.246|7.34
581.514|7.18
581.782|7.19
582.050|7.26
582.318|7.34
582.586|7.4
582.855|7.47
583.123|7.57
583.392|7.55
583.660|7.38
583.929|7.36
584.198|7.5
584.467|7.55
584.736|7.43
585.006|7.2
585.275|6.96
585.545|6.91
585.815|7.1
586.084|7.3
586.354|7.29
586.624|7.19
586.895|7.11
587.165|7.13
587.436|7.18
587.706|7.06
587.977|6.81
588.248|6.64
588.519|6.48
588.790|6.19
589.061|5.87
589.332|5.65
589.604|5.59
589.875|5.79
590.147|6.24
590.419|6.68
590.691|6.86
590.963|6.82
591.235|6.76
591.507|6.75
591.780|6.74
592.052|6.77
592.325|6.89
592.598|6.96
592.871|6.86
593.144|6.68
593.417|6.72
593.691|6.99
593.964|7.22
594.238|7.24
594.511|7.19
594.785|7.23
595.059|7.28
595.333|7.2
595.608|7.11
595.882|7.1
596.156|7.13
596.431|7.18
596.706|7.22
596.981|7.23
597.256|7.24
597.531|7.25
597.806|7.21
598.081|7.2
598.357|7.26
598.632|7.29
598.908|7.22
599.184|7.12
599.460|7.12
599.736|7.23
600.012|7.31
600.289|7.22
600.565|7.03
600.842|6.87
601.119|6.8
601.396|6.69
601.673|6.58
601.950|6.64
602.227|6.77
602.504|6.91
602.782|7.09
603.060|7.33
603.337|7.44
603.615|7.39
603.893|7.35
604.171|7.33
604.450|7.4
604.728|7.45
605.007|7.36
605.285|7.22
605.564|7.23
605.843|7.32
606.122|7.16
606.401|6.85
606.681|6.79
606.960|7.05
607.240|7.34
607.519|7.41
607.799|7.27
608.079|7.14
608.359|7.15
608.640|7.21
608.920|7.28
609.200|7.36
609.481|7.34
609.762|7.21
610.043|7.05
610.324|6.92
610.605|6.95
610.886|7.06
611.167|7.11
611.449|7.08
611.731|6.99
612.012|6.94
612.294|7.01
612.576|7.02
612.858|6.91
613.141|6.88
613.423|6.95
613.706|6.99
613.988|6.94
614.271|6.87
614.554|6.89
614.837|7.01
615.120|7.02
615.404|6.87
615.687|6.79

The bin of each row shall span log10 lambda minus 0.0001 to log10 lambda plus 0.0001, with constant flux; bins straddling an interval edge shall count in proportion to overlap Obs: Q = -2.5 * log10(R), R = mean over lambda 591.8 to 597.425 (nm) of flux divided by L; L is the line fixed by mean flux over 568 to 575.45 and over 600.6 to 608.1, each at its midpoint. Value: 0.02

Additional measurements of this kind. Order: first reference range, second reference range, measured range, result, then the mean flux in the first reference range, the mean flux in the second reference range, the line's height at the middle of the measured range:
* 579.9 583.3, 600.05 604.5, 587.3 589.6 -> 0.139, 7.44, 7.05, 7.31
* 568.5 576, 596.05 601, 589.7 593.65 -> 0.087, 7.37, 7.18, 7.23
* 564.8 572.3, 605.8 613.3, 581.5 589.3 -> 0.014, 7.26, 7.1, 7.2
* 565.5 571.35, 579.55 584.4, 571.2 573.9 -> -0.047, 7.19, 7.44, 7.26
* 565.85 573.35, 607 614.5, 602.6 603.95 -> -0.027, 7.31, 7.09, 7.13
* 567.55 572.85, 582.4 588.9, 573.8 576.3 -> -0.006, 7.34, 7.16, 7.28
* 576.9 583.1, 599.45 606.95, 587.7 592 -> 0.129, 7.33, 7.11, 7.23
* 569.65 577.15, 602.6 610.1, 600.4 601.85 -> 0.072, 7.39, 7.24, 7.26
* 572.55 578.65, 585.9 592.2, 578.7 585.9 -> -0.059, 7.32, 6.65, 6.99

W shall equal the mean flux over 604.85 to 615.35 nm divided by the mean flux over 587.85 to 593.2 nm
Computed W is 1.09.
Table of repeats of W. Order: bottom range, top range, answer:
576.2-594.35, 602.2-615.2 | 1.01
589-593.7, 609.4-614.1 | 1.07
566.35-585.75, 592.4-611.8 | 0.97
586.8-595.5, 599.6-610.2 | 1.06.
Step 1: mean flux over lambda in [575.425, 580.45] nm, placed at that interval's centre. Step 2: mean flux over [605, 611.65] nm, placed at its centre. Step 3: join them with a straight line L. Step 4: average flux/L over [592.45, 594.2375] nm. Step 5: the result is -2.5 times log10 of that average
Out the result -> 0.05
